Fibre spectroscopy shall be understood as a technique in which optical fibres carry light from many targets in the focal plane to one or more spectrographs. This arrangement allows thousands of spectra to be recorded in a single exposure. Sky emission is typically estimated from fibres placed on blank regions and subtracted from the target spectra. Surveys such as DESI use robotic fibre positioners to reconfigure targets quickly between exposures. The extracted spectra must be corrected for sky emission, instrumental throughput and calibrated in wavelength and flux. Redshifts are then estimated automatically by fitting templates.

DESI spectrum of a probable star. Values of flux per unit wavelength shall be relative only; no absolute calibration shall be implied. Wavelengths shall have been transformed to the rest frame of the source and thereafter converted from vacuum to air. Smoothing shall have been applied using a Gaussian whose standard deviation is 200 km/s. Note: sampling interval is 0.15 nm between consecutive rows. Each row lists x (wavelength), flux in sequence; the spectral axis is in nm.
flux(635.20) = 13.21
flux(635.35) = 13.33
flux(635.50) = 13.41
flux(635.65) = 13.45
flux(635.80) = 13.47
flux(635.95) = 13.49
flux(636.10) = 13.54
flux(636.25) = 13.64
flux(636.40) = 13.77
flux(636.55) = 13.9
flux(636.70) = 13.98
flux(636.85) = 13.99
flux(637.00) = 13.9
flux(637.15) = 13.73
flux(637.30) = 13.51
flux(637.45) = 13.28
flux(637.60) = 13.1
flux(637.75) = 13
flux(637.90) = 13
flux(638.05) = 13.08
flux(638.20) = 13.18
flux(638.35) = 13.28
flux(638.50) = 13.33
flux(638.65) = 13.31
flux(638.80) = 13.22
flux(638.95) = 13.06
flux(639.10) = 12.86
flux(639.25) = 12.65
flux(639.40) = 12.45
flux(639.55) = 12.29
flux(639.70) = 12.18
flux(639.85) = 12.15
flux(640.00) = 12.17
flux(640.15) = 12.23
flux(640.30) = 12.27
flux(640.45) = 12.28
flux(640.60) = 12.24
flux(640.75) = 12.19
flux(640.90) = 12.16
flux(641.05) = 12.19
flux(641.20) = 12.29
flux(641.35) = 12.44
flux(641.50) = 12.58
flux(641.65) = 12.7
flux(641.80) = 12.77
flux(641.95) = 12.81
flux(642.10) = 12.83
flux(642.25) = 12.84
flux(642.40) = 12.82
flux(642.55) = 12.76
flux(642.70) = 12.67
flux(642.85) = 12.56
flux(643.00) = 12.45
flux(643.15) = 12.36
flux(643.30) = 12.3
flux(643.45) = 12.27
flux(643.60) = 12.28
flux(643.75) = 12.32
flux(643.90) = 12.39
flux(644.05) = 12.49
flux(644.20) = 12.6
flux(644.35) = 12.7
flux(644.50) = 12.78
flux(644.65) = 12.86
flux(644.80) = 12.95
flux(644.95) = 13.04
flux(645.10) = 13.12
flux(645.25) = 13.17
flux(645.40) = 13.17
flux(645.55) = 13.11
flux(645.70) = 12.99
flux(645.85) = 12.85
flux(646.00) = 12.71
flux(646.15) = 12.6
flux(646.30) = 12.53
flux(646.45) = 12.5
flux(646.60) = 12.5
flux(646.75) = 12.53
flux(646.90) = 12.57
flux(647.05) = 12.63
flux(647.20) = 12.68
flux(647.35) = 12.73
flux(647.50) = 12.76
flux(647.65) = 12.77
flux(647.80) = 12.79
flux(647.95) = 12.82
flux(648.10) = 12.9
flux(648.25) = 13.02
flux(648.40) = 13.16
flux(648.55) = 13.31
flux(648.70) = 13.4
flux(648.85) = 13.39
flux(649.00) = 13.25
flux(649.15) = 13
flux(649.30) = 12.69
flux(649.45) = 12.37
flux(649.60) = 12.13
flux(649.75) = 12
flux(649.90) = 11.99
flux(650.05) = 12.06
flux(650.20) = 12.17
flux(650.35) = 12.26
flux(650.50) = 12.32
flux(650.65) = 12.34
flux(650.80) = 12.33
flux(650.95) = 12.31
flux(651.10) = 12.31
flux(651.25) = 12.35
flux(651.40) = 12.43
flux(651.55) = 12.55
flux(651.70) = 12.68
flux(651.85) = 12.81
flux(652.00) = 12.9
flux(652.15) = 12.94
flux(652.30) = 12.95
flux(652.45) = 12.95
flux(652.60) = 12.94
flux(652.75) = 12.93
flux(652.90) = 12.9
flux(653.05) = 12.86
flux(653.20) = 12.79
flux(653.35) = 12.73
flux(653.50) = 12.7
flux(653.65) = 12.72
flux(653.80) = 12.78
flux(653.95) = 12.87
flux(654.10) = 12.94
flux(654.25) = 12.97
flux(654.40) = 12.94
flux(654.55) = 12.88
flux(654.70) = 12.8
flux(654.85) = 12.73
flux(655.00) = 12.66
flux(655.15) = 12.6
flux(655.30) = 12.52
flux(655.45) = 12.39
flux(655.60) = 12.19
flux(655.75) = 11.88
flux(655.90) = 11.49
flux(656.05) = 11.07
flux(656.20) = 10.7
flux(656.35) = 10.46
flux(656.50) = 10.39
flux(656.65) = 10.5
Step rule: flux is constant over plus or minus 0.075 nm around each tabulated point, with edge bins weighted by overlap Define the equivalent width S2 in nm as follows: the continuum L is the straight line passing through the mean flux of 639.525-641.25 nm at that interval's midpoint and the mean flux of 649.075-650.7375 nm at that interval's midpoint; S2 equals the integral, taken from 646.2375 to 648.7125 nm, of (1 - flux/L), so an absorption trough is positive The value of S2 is -0.10 nm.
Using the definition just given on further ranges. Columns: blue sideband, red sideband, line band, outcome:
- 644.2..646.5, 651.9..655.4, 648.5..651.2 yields 0.067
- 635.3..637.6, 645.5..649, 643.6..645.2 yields 0.041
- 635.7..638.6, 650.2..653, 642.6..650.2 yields 0.132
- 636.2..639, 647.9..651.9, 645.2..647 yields 0.014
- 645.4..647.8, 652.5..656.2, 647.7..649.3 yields -0.051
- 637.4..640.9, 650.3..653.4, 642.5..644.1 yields 0.033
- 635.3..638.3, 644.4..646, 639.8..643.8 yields 0.225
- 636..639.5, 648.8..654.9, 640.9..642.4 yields 0.063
